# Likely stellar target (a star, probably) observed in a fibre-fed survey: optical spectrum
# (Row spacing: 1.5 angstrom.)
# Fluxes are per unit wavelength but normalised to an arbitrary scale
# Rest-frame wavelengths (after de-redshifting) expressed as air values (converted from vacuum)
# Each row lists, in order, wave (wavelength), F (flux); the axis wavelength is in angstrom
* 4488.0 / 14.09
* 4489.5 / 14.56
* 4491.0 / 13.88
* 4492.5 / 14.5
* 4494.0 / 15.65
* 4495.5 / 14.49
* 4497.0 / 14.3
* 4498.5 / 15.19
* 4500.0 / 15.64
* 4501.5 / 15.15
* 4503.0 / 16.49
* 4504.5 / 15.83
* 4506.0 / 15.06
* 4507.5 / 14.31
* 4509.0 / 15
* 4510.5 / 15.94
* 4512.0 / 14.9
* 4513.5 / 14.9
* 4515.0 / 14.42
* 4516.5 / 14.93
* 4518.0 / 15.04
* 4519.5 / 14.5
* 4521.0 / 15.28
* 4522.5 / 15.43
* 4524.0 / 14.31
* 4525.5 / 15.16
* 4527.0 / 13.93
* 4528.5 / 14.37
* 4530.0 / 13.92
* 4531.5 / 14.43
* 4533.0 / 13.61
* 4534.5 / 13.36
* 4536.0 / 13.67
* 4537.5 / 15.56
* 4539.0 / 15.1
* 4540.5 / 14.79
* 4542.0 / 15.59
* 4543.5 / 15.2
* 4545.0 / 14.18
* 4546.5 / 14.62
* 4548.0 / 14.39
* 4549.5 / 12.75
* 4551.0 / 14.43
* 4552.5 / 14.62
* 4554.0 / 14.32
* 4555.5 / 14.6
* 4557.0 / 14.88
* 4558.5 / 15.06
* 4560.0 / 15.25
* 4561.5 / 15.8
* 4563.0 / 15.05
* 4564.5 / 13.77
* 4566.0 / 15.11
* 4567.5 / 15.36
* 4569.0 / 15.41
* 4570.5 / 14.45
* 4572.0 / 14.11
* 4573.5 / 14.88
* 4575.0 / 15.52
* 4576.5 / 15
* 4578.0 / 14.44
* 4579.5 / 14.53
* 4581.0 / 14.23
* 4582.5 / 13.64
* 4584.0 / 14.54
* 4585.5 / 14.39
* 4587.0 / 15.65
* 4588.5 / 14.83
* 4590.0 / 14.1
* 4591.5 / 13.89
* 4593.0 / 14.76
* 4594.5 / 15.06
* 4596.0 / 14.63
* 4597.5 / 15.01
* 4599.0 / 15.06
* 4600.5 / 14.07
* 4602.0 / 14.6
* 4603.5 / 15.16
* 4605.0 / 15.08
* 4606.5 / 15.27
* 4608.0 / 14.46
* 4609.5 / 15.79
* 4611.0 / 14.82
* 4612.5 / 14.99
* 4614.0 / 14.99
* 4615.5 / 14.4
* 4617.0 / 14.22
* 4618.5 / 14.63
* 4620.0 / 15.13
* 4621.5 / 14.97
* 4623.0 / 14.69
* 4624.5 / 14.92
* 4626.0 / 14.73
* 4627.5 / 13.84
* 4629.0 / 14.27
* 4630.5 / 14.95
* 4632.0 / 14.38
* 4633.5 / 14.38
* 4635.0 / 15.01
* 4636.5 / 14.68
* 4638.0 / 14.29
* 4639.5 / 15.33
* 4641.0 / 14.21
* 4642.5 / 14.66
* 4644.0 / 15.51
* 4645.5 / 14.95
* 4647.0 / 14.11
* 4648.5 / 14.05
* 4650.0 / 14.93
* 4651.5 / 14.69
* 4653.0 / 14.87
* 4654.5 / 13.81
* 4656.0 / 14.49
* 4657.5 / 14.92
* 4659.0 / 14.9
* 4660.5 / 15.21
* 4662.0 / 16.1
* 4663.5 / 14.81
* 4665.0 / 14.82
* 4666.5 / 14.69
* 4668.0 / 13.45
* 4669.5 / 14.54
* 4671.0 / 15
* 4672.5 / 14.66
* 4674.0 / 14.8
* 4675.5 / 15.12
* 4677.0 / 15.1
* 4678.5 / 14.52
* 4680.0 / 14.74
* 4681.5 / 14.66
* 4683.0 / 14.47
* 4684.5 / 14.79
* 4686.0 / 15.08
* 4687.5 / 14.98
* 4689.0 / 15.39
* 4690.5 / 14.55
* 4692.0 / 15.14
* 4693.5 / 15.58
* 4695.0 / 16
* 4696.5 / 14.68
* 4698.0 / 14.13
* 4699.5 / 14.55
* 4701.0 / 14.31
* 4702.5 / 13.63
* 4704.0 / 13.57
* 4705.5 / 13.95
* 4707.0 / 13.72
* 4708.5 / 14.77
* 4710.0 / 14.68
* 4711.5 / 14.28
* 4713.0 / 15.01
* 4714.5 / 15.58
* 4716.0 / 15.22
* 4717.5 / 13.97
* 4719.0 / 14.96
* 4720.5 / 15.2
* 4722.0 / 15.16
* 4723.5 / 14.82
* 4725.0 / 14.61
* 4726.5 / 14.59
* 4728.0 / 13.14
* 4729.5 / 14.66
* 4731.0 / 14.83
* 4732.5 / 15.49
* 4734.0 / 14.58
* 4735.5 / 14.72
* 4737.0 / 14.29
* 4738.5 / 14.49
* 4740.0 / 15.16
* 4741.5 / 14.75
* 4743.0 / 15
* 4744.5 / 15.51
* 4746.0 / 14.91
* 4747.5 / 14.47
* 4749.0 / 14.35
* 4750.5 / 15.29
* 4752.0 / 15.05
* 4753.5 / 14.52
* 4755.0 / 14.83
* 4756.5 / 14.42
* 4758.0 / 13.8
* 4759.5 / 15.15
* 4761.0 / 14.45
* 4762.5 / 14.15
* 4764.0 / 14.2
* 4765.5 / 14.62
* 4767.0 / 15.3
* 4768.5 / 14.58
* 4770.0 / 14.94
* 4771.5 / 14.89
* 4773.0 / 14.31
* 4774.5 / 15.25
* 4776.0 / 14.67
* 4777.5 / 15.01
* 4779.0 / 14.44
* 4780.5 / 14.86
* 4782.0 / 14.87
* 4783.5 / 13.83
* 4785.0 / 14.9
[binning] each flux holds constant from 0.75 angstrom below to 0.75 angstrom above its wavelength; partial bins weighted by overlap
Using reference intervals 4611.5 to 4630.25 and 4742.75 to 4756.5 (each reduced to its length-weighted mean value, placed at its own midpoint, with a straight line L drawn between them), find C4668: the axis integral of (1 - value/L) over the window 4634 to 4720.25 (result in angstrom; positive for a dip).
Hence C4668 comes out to 0.2 angstrom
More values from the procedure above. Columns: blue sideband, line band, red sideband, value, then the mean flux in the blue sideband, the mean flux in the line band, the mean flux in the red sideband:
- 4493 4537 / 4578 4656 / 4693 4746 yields 0.4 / 14.8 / 14.7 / 14.7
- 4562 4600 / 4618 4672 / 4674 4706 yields 0.1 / 14.7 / 14.7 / 14.7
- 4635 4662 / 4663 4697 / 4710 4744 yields -0.3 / 14.7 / 14.9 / 14.8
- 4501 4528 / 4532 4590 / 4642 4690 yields 1.2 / 15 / 14.6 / 14.8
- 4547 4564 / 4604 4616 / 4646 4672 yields -0.3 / 14.6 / 15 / 14.7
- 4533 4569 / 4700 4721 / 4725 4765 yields 0.2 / 14.7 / 14.5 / 14.6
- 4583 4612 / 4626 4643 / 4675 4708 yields 0.2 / 14.8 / 14.6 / 14.7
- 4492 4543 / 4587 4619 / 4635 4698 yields 0.1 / 14.8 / 14.8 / 14.8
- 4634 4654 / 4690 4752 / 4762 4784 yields 0.0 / 14.7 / 14.7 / 14.7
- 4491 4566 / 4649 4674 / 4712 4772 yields 0.0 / 14.8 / 14.7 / 14.7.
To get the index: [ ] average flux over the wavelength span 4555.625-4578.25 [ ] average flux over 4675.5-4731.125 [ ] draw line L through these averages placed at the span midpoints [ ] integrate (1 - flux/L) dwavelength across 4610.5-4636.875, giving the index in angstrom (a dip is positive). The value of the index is 0.3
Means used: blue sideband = 14.9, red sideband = 14.7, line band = 14.7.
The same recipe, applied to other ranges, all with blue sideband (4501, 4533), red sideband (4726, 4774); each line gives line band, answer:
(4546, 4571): 0.25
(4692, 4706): 0.18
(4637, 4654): 0.11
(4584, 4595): 0.13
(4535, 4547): 0.04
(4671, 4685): -0.03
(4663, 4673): 0.13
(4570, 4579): 0.06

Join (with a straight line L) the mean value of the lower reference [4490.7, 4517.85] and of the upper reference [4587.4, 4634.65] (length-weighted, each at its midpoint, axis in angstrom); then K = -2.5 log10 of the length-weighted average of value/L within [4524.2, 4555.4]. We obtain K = 0.04 mag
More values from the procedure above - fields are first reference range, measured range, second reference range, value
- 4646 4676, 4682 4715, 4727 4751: 0.003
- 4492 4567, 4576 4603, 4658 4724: 0.014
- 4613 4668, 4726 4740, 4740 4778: 0.012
